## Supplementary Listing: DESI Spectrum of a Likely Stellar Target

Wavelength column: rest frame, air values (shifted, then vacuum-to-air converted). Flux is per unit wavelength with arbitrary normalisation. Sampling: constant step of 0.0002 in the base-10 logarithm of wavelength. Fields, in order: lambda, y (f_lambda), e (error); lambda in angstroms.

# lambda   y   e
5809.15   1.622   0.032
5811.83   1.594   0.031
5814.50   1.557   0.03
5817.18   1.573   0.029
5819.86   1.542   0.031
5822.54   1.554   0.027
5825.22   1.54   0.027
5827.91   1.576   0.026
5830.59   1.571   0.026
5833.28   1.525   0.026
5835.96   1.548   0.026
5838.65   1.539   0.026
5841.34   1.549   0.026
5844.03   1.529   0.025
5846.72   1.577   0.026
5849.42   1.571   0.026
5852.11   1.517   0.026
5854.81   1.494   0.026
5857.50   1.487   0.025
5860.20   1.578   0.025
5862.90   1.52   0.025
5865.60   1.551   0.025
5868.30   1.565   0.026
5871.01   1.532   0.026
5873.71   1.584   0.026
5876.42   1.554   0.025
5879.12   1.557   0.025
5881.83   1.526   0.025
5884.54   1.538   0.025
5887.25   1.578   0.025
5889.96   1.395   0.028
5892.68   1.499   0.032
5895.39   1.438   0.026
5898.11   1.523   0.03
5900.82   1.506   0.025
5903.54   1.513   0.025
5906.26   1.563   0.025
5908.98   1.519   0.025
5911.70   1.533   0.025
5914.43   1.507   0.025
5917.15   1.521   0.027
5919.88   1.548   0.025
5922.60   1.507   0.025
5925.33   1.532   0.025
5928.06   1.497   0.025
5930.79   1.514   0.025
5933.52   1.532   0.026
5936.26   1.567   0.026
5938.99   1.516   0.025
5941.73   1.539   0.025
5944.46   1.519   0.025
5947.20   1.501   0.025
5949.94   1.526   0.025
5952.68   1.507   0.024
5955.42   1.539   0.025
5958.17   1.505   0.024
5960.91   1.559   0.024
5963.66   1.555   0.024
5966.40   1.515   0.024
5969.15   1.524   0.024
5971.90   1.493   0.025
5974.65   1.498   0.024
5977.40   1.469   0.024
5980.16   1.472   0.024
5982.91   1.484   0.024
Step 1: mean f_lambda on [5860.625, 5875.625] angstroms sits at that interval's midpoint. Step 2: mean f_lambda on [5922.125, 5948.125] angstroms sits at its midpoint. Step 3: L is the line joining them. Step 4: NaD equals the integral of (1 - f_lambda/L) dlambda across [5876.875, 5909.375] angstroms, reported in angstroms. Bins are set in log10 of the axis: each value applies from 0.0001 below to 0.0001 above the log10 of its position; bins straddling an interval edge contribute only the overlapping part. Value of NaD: 0.6 angstroms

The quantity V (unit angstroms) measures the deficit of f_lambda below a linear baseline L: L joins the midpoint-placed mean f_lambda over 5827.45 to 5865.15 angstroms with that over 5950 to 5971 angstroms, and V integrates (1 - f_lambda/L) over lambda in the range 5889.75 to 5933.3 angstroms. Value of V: 0.6 angstroms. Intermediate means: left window 1.54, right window 1.53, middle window 1.51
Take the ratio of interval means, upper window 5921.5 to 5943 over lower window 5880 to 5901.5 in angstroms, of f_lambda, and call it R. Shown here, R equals 1.0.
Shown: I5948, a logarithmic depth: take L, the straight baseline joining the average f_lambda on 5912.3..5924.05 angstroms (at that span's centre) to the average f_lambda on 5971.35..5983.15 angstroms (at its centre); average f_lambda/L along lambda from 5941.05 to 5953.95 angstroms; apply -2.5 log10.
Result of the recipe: -0.01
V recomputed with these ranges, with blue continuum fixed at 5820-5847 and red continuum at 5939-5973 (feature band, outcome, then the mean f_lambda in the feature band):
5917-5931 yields 0.1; 1.52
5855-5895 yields 0.3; 1.53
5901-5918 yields 0.1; 1.52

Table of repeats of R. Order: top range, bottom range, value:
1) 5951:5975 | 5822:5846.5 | 0.98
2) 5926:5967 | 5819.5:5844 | 0.99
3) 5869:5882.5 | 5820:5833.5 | 1.00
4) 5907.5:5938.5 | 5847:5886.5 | 0.99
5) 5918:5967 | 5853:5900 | 1.00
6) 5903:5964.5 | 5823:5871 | 0.99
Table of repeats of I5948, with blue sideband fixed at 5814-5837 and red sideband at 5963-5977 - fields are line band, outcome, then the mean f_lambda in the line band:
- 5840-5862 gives 0.01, 1.54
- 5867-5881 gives -0.01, 1.56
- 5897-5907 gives 0.01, 1.52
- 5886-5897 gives 0.04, 1.48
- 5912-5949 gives 0.00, 1.52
